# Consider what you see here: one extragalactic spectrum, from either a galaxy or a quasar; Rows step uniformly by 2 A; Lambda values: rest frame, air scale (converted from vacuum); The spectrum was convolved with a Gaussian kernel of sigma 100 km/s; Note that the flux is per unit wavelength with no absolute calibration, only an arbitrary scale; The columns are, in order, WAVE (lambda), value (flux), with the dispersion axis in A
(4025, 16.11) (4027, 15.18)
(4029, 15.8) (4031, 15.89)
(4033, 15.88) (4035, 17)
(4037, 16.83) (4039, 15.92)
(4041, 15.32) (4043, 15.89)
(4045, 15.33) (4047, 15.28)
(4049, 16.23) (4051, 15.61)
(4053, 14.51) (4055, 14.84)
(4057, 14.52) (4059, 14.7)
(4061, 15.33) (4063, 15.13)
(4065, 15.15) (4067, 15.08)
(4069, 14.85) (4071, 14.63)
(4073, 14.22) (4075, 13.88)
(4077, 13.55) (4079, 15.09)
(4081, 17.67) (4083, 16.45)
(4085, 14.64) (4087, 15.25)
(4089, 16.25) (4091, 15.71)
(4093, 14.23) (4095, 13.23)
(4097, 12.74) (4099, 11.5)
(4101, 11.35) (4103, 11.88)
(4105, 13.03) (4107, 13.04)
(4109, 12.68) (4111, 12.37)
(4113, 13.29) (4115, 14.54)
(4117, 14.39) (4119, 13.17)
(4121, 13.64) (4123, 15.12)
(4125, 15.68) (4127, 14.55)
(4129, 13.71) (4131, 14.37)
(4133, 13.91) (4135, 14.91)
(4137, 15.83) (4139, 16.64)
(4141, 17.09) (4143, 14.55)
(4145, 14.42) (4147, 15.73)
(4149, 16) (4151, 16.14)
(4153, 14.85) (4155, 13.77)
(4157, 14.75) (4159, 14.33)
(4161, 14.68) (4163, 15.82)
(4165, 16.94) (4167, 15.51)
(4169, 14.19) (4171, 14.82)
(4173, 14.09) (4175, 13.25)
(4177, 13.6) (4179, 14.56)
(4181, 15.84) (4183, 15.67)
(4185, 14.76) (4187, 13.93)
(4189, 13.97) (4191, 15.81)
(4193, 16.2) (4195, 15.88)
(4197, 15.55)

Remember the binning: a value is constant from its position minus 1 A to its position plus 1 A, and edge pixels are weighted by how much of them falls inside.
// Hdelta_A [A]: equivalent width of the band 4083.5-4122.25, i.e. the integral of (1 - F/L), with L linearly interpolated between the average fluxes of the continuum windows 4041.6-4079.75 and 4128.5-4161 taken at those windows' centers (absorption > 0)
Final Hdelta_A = 3.71 A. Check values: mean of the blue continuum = 14.9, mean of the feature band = 13.6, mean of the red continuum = 15.1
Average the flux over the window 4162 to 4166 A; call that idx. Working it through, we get 16.4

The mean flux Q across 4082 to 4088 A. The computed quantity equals 15.4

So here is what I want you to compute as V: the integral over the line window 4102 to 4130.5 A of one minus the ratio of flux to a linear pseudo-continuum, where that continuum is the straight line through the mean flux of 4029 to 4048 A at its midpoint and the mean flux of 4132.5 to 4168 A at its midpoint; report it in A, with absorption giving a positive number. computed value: 3.4 A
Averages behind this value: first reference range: 15.9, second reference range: 15.3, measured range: 13.7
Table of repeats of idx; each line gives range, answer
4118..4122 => 13.4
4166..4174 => 14.7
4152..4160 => 14.4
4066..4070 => 15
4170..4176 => 14.1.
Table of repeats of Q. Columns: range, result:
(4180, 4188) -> 15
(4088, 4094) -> 15.4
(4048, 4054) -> 15.5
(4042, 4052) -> 15.7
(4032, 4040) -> 16.4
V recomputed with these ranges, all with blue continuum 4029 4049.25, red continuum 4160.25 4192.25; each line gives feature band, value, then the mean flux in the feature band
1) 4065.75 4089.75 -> 0.8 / 15.1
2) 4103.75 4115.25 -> 1.7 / 13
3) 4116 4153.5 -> 0.5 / 15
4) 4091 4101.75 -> 1.8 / 12.9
